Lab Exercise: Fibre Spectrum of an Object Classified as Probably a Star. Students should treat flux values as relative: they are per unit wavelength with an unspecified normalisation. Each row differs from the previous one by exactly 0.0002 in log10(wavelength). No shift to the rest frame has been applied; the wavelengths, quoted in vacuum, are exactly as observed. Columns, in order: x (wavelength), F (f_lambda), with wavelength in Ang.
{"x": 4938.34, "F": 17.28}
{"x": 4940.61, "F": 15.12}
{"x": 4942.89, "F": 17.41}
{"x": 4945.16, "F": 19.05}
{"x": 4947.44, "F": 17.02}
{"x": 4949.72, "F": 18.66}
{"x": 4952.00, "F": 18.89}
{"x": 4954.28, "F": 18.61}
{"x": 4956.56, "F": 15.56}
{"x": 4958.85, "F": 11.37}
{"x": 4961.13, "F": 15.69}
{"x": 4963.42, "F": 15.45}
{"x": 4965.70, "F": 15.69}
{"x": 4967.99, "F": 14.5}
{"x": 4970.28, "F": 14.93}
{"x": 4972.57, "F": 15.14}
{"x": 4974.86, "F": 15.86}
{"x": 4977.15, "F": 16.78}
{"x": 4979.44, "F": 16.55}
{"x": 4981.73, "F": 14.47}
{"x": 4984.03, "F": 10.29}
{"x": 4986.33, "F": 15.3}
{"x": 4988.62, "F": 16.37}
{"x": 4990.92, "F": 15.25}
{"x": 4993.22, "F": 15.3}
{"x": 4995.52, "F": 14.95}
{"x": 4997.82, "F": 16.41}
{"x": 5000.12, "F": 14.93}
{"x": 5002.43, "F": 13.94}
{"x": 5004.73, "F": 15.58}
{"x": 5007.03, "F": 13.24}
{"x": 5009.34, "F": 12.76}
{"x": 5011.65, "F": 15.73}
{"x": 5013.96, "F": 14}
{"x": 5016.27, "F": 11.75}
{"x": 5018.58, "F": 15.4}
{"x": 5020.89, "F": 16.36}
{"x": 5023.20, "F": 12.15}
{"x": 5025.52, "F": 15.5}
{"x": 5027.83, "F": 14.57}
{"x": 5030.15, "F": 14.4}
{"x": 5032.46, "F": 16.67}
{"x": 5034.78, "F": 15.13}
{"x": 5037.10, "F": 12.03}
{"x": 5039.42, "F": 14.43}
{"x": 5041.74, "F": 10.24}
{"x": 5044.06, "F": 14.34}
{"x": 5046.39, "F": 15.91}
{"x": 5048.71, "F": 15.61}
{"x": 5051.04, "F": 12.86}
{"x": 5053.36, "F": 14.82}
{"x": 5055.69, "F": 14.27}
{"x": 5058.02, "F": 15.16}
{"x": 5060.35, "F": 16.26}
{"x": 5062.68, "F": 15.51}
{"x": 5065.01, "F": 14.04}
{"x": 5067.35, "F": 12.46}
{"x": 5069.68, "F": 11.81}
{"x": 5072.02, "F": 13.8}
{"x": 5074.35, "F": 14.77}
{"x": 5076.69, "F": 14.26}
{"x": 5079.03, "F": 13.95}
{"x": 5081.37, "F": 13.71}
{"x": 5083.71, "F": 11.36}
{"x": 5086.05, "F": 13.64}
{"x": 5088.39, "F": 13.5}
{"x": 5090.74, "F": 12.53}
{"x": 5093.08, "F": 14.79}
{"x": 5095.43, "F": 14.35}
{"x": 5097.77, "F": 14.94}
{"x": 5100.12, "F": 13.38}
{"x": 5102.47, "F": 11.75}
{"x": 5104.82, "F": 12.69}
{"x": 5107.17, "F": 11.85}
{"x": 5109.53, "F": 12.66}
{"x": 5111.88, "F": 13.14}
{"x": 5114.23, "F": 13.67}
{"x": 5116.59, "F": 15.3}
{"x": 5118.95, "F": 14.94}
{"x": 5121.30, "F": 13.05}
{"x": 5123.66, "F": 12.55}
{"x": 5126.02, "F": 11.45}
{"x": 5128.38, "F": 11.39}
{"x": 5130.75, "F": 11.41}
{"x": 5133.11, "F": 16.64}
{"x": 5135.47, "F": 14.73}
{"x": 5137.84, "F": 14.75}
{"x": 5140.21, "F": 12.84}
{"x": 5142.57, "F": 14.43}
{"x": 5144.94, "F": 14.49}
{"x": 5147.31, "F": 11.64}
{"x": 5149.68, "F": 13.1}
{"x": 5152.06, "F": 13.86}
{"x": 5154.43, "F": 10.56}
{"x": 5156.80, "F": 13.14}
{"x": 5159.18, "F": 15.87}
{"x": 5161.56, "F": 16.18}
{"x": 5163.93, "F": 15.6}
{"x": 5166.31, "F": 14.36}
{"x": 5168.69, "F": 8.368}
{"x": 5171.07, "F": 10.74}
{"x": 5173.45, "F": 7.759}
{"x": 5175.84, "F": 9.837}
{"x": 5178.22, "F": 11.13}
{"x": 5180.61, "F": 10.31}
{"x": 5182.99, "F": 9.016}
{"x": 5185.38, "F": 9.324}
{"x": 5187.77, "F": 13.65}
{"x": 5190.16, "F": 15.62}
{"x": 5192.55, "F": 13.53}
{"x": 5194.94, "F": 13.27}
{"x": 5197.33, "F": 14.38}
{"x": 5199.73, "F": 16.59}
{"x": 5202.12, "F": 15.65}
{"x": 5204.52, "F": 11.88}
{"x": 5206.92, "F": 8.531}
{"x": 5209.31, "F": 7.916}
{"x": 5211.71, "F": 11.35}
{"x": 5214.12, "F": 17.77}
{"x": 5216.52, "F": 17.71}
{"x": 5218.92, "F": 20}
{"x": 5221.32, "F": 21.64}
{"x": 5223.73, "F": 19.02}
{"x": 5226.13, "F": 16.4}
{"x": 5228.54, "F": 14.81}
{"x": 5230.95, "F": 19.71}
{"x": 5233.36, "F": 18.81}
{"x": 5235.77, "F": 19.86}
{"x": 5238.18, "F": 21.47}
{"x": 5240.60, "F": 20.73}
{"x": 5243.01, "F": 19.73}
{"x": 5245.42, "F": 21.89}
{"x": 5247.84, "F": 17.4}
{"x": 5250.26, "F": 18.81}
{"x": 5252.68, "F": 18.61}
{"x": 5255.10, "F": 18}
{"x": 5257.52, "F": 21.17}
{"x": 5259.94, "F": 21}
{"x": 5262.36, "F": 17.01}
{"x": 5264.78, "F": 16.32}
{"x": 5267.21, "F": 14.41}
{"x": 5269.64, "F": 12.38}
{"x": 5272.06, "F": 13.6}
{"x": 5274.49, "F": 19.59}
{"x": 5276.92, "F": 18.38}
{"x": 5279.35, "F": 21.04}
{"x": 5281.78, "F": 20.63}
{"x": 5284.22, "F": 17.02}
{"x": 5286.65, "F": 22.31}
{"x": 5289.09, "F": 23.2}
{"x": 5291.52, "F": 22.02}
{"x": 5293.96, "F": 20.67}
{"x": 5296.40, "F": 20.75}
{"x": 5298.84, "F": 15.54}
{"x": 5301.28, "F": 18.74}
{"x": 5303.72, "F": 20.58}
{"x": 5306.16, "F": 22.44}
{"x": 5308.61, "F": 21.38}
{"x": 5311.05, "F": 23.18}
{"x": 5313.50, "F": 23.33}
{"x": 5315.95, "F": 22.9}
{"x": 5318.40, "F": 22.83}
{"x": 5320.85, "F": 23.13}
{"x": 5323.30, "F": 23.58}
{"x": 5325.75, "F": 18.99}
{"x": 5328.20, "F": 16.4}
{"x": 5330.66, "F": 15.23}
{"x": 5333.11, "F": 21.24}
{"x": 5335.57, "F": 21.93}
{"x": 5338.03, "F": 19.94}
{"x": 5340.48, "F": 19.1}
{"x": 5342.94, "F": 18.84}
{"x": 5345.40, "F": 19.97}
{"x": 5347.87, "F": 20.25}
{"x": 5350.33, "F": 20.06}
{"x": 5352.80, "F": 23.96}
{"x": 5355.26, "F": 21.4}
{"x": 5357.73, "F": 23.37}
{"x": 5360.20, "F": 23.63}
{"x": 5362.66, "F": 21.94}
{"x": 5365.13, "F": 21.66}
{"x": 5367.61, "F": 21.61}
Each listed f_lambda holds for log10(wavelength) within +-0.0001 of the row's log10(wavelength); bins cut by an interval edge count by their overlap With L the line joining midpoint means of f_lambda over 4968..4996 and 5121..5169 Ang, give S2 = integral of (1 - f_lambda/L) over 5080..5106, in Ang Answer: 1.2 Ang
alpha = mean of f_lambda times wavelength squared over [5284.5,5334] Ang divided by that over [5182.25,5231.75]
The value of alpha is 1.48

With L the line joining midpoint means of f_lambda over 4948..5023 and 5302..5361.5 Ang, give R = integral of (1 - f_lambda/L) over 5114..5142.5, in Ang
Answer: 6.5 Ang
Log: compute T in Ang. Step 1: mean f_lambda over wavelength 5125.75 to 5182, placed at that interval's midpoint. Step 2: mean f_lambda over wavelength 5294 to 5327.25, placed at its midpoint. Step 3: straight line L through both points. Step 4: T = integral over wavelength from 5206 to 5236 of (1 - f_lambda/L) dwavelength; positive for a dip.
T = 0.1 Ang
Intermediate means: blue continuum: 12.7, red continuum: 21.3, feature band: 16.4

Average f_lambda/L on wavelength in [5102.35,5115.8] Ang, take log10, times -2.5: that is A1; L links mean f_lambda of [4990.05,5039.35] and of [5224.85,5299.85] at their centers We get 0.26 mag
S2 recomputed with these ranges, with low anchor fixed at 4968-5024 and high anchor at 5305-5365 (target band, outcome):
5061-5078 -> 2.4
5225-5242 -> 0.4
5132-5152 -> 4.0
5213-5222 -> -0.1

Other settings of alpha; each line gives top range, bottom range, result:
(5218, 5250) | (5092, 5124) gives 1.50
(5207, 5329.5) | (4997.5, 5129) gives 1.49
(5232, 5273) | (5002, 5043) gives 1.42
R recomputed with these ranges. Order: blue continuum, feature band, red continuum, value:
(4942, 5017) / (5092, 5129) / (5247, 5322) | 8.5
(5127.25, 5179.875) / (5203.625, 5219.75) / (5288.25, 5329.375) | 2.5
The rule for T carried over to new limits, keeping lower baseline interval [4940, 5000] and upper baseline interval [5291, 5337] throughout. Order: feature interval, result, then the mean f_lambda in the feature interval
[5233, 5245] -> -0.40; 20.3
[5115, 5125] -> 2.25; 13.9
